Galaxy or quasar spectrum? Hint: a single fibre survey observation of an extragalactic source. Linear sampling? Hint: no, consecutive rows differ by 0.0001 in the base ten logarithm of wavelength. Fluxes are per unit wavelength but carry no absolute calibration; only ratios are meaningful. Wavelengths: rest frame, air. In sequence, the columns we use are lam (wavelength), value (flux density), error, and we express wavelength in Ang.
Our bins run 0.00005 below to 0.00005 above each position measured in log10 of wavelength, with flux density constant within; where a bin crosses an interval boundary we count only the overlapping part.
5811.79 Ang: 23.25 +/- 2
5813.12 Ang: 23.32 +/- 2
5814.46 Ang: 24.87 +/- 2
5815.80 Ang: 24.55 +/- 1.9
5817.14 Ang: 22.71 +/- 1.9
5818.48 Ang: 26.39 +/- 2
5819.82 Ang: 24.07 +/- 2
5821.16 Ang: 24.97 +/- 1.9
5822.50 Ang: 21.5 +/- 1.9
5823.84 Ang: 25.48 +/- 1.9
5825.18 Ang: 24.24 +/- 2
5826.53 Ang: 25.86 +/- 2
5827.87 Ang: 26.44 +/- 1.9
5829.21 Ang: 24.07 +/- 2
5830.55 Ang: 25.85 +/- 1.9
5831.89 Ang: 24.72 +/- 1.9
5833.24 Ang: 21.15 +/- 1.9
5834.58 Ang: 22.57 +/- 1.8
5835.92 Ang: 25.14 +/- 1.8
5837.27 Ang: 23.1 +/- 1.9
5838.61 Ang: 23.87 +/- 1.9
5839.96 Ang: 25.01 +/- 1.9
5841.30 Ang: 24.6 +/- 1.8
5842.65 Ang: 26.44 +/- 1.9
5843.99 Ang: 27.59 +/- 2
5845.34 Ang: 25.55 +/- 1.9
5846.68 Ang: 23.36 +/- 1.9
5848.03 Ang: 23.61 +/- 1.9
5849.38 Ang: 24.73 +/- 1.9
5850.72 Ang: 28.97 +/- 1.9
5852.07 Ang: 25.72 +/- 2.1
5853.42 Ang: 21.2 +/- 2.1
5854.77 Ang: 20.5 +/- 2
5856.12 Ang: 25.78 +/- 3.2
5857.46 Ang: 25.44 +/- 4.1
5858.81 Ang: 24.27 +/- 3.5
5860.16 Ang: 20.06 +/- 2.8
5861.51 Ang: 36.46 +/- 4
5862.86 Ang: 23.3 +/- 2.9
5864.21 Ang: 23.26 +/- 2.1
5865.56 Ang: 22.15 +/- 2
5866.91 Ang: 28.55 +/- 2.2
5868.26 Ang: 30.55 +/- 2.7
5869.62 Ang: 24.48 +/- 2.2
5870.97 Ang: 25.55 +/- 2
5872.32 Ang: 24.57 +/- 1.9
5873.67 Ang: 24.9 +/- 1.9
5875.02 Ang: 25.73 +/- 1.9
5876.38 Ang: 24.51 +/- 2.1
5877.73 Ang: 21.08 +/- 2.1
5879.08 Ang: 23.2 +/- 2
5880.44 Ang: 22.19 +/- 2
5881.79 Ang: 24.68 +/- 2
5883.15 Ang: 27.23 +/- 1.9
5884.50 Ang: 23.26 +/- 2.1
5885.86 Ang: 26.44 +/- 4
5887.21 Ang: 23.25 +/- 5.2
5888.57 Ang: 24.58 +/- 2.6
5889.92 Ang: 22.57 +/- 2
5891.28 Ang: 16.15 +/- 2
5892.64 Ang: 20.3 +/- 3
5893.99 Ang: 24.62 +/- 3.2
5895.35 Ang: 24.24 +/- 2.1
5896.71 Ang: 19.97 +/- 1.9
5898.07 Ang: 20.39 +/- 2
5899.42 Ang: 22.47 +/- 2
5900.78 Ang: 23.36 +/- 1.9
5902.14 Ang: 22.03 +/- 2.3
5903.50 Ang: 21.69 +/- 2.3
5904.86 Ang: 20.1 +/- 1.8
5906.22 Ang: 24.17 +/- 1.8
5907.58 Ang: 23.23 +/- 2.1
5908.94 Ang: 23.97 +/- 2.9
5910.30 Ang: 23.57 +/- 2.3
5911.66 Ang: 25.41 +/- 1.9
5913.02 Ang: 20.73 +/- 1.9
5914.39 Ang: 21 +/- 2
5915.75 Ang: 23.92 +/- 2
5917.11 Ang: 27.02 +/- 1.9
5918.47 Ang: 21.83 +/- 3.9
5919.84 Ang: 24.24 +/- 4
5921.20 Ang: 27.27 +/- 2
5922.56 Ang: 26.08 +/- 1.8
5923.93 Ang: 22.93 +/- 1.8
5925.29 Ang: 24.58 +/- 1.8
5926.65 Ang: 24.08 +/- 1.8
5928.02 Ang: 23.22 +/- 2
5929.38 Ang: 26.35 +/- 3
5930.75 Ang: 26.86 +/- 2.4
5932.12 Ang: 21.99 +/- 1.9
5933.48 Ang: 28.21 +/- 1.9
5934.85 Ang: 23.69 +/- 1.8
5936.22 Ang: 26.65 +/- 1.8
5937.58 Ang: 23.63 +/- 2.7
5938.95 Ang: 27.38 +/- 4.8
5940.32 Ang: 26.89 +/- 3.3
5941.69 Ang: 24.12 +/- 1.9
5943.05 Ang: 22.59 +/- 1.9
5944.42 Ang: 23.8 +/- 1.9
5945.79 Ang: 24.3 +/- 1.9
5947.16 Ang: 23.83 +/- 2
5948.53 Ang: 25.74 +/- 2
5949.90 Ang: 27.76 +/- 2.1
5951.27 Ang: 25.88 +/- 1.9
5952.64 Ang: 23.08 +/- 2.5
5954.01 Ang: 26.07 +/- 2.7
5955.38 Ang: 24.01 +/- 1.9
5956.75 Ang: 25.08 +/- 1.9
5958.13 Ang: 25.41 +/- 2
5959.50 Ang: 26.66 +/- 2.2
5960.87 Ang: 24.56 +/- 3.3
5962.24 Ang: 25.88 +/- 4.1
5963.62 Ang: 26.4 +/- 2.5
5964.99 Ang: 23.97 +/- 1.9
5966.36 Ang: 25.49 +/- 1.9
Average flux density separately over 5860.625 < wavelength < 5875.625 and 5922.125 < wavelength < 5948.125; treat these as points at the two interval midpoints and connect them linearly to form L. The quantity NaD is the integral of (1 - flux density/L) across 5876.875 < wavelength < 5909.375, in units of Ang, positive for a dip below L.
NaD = 3.8 Ang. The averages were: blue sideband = 26.2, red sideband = 24.8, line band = 22.7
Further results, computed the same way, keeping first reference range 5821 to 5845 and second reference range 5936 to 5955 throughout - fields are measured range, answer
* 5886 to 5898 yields 1.34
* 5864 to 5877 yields -0.40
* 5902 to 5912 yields 0.77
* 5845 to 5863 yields -0.20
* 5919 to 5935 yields 0.02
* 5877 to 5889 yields 0.40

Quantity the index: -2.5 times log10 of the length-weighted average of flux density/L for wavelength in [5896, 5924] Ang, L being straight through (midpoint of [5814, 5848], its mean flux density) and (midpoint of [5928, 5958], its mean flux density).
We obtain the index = 0.08 mag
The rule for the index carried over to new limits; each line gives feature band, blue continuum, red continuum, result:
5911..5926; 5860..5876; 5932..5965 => 0.060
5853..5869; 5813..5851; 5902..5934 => -0.035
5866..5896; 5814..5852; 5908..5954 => 0.022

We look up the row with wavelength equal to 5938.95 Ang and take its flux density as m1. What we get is 27.38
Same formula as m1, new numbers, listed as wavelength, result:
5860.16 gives 20.06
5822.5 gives 21.5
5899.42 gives 22.47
